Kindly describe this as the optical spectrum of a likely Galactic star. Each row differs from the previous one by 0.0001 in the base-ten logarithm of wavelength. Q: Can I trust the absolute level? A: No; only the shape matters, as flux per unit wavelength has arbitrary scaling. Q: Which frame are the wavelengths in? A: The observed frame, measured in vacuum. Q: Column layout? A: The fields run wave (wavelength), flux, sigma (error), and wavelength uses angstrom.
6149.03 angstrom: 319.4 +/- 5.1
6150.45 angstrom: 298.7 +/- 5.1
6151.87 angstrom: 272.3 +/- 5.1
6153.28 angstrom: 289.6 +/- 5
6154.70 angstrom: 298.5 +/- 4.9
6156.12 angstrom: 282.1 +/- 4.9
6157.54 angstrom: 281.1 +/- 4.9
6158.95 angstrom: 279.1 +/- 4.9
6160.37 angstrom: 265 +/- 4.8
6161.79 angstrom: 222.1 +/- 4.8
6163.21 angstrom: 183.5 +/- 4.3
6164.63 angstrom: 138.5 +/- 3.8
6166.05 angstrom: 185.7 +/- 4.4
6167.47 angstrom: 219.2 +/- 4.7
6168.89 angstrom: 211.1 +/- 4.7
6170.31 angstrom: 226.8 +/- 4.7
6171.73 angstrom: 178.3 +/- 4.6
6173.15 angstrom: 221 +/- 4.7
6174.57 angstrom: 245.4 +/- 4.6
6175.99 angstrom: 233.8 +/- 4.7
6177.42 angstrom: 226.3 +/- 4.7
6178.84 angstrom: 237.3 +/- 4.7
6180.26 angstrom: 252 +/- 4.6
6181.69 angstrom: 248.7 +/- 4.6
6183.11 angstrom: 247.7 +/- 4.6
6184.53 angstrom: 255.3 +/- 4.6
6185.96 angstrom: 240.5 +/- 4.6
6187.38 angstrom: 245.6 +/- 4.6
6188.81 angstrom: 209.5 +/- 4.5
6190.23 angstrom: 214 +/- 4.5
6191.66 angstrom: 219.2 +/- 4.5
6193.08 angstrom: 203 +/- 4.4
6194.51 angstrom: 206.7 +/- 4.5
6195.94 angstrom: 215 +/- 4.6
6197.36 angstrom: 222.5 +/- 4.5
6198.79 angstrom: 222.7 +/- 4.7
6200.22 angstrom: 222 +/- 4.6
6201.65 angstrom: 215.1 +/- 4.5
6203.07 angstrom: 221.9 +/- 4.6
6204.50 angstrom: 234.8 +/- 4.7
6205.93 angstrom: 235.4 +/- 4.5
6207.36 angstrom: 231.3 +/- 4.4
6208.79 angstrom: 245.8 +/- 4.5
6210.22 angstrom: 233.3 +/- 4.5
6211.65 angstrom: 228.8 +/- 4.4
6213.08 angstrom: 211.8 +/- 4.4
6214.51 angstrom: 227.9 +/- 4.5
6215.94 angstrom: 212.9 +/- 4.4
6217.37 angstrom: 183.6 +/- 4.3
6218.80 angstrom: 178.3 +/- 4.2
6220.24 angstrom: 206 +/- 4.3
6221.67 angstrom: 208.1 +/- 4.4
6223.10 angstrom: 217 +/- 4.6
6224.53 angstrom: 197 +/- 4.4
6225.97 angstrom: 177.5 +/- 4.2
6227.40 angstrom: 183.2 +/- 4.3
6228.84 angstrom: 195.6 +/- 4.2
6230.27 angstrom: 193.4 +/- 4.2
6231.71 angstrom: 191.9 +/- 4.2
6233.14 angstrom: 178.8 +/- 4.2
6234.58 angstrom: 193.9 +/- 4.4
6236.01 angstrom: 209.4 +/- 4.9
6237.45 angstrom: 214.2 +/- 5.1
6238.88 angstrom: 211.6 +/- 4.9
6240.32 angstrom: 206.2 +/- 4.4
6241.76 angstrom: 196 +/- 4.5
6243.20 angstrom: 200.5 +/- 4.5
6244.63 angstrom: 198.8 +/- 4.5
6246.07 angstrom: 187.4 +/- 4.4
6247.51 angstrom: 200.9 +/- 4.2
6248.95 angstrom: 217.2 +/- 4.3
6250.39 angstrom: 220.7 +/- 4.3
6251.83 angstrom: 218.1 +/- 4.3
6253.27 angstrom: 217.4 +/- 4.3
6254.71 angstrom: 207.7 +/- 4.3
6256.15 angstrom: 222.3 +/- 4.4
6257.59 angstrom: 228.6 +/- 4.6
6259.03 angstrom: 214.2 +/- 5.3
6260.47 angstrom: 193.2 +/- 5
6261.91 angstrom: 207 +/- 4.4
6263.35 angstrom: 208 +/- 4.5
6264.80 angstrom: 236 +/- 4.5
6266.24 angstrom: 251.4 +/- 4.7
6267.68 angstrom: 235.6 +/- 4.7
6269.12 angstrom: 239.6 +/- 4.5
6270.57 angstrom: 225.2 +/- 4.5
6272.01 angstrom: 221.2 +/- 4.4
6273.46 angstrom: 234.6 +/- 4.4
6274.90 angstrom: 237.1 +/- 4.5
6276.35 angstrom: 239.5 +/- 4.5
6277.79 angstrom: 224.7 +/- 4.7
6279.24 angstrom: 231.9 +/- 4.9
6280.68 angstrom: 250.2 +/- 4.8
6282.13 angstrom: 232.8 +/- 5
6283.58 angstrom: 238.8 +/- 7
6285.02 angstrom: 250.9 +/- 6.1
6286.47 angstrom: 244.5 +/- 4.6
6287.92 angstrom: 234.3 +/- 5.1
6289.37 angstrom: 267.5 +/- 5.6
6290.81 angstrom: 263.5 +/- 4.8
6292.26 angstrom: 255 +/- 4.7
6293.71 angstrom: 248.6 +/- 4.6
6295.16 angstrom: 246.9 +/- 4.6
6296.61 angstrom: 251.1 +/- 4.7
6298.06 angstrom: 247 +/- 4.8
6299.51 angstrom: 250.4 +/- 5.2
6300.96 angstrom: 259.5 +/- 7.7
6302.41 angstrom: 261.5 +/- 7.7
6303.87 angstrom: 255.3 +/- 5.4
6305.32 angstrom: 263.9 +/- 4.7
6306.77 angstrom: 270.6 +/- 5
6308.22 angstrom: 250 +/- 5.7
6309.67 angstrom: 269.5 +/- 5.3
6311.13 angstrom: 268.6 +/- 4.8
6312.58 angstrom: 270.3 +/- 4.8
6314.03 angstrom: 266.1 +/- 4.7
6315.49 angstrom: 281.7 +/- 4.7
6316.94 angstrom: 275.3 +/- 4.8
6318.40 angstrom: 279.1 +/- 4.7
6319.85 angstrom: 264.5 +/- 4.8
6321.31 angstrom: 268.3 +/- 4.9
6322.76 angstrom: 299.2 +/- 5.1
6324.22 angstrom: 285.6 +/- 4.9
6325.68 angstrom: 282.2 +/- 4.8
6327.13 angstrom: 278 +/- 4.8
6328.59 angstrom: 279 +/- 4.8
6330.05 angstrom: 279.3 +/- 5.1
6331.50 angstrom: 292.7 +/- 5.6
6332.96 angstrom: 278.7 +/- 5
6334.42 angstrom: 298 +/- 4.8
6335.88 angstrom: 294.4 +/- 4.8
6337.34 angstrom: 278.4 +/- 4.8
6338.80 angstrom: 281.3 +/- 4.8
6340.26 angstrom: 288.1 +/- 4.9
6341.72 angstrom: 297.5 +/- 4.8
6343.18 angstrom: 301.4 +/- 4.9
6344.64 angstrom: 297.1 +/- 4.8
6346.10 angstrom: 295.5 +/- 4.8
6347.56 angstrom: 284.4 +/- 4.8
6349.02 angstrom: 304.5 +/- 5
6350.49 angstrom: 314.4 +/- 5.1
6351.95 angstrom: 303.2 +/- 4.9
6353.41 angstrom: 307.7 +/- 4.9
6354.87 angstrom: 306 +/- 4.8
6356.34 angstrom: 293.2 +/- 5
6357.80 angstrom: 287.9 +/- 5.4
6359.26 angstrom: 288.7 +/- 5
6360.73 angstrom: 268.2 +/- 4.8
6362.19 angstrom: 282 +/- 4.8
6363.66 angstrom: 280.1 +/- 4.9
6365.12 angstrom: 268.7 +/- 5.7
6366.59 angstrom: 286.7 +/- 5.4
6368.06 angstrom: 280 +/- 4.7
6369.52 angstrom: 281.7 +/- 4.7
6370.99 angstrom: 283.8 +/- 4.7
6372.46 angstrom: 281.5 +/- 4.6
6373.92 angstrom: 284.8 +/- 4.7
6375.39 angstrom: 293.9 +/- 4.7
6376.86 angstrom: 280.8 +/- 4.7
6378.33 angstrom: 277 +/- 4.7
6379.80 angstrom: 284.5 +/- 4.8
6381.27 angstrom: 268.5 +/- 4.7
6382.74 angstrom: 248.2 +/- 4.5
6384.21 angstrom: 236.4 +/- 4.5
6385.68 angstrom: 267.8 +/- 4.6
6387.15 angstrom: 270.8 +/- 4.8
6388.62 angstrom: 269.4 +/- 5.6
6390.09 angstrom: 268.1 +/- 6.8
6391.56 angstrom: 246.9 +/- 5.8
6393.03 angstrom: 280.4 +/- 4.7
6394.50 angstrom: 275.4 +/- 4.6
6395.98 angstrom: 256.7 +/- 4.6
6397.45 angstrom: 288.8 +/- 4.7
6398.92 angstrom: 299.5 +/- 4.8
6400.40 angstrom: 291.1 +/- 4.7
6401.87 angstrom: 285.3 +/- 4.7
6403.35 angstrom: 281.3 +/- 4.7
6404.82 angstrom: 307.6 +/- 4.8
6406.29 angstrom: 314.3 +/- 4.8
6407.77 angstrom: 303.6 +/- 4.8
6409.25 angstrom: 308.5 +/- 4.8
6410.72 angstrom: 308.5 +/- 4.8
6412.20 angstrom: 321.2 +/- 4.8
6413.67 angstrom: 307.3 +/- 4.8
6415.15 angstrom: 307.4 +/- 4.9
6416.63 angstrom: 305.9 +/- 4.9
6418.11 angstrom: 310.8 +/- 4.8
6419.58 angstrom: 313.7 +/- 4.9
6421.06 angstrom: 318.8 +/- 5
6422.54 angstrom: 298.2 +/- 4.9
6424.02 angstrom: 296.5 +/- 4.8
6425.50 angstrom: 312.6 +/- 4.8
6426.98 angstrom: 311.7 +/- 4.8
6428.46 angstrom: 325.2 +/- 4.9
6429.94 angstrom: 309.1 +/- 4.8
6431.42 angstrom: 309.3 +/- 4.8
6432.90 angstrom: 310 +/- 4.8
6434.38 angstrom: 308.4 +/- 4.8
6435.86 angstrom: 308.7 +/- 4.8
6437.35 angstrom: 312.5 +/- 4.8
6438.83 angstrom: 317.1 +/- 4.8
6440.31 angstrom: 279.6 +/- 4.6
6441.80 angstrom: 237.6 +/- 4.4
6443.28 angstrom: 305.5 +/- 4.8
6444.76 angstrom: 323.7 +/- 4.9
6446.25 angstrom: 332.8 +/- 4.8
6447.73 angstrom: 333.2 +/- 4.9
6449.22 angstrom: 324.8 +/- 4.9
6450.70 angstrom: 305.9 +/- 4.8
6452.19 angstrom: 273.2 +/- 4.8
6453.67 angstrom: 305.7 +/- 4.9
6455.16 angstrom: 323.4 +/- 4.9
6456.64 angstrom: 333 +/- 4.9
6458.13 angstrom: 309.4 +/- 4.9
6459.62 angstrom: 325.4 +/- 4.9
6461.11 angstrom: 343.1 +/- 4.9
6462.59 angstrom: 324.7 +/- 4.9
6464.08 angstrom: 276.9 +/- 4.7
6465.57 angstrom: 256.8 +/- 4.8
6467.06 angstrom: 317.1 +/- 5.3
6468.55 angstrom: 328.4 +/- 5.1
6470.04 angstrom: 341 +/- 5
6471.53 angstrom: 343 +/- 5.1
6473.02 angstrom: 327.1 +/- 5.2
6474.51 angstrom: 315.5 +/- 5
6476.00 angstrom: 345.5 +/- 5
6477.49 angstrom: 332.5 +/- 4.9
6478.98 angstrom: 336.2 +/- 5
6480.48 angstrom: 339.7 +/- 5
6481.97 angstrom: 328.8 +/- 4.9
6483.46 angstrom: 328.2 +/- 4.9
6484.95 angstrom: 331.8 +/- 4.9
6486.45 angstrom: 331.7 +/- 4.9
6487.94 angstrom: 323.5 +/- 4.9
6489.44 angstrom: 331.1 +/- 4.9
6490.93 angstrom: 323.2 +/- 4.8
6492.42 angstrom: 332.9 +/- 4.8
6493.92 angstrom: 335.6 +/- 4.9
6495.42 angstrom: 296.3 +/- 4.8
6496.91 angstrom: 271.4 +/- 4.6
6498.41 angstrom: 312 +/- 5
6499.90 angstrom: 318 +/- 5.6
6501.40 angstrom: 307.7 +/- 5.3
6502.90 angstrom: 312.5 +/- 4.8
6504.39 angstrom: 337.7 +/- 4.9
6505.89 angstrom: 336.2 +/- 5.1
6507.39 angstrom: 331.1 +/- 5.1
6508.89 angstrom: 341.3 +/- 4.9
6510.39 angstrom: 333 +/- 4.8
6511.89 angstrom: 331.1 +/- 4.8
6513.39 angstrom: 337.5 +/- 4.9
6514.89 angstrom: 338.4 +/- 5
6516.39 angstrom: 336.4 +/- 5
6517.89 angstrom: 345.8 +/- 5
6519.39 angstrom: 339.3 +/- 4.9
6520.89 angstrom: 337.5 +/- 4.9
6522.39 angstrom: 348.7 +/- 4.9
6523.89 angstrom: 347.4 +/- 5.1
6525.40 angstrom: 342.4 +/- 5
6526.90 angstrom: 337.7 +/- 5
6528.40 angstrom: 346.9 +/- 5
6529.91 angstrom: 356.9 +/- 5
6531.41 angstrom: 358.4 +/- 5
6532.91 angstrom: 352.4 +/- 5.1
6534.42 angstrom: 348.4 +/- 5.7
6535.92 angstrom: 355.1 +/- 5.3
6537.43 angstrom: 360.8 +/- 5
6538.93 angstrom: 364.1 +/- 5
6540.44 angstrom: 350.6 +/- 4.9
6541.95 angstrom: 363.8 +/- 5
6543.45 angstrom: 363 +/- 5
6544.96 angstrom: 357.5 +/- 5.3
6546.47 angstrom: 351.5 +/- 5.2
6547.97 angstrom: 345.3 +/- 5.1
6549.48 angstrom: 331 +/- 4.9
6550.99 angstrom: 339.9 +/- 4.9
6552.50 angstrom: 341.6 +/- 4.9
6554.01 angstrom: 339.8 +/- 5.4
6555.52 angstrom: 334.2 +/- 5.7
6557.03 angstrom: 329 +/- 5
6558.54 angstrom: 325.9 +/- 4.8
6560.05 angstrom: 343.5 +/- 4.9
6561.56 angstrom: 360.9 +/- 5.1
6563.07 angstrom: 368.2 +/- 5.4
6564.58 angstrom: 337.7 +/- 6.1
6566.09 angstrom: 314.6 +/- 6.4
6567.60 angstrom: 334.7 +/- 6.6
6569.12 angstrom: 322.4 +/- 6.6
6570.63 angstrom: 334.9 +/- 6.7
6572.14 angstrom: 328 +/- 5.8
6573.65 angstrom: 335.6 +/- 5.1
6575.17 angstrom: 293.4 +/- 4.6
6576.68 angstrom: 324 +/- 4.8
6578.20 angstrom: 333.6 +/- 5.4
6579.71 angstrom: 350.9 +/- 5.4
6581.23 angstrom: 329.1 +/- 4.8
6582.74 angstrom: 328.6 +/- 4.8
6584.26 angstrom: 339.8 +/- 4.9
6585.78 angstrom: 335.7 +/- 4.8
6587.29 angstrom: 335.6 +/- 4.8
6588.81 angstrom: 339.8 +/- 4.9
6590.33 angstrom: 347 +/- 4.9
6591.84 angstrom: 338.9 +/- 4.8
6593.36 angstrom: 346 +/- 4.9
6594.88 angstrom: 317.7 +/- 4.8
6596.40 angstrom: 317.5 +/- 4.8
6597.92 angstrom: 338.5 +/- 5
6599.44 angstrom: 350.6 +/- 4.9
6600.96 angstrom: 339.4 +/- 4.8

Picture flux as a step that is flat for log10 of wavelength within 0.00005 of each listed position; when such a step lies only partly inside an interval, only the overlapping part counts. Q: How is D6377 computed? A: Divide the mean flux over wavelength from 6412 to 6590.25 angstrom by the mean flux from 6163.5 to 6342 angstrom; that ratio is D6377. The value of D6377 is 1.4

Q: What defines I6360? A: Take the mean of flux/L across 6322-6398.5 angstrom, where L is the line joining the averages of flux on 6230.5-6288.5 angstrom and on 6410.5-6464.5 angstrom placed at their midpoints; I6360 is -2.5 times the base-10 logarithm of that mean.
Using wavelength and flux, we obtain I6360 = -0.05 mag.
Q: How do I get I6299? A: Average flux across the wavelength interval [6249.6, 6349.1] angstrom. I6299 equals 256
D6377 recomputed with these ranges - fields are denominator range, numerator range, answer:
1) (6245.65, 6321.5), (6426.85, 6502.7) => 1.31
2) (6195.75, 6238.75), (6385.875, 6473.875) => 1.44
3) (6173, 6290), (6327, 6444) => 1.32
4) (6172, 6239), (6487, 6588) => 1.55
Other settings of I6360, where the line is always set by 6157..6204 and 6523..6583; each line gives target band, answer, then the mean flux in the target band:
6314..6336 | -0.04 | 281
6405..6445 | -0.02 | 307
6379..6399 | 0.09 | 268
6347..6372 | -0.03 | 289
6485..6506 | 0.02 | 319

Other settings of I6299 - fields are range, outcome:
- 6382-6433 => 293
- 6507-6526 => 339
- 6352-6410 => 282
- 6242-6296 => 228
